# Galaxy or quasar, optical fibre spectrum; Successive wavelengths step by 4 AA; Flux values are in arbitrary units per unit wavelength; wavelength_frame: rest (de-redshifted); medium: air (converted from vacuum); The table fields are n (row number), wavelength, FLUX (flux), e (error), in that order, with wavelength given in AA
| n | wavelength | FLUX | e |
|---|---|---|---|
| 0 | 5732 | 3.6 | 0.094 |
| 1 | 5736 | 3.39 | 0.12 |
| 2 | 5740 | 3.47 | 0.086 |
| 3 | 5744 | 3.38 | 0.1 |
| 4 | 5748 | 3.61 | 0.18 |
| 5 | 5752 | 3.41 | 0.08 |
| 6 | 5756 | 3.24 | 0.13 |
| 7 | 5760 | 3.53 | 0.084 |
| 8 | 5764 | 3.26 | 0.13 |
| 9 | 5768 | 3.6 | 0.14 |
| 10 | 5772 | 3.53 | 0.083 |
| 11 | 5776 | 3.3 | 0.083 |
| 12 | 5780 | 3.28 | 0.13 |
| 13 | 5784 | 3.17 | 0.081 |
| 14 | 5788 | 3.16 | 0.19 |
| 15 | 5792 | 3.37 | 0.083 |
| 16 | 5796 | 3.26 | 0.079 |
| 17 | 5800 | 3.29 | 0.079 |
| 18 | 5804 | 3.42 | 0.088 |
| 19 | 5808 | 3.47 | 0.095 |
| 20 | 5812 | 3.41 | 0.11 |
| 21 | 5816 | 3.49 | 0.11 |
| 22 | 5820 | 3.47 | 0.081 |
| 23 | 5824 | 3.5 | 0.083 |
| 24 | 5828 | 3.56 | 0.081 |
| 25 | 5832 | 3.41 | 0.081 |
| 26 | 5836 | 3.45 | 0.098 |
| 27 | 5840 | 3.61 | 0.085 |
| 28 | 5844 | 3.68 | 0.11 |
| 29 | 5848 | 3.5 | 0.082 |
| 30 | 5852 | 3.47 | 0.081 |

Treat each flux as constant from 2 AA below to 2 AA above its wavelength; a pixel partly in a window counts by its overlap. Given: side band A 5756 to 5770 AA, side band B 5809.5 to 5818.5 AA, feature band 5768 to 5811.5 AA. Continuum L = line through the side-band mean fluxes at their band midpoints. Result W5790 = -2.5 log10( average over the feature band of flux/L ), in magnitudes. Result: 0.033 mag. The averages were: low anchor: 3.43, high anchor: 3.45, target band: 3.34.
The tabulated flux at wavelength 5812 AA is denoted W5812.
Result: 3.41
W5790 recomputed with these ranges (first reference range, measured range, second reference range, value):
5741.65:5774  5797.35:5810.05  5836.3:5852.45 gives 0.038 mag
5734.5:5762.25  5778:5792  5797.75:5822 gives 0.065 mag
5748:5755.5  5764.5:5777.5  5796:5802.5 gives -0.027 mag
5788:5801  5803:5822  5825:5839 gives -0.023 mag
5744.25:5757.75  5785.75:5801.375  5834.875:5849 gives 0.071 mag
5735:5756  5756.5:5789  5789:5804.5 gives 0.006 mag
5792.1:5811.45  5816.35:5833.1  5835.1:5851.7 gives -0.006 mag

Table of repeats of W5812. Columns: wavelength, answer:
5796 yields 3.26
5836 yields 3.45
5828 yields 3.56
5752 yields 3.41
